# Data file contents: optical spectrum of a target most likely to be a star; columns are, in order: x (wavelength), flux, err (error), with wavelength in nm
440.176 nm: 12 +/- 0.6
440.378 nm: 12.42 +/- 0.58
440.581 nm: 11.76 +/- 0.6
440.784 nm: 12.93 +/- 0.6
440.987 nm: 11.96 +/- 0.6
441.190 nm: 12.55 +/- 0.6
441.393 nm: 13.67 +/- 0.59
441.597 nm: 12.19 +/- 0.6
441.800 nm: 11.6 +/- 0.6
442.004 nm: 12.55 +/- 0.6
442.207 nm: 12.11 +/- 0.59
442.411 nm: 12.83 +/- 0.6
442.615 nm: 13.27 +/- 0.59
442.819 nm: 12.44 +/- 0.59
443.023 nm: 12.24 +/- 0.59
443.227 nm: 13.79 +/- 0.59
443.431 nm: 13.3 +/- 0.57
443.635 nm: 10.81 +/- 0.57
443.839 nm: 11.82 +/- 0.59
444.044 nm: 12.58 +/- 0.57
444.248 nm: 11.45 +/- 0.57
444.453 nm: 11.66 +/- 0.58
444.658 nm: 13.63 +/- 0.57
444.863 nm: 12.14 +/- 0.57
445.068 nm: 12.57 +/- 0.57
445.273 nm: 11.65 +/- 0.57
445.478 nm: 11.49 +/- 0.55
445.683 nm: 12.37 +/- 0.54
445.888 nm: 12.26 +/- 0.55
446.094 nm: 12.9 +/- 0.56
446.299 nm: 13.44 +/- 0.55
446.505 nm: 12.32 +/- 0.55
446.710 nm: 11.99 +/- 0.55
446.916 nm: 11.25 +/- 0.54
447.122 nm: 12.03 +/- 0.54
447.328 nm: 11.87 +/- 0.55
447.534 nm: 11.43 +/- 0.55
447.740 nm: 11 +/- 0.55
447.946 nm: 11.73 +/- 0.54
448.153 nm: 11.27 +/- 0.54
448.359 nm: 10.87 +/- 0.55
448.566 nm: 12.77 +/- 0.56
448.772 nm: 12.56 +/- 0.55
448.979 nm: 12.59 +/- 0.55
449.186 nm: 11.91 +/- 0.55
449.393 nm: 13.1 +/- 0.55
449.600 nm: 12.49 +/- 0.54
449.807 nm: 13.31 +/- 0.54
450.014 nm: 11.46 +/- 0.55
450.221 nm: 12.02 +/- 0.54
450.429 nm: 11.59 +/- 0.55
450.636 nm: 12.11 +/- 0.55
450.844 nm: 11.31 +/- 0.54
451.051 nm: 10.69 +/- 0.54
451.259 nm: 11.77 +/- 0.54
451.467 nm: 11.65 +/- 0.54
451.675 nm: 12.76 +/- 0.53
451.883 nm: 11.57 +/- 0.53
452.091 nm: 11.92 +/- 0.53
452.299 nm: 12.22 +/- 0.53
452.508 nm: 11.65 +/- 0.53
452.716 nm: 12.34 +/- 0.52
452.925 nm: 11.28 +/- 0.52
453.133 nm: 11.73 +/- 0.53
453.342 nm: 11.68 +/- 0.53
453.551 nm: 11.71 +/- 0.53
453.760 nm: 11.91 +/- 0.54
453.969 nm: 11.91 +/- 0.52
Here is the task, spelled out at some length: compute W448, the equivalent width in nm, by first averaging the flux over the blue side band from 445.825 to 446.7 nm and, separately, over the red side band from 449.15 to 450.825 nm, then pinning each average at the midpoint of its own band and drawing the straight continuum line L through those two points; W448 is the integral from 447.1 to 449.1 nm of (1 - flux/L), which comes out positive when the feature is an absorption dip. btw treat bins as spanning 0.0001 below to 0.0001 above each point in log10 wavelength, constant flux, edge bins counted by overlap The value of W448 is 0.10 nm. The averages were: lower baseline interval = 12.7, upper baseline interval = 12.2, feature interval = 11.8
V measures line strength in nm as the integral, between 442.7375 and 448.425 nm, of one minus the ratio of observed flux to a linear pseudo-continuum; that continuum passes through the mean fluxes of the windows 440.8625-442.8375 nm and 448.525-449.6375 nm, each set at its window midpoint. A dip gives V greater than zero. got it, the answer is 0.207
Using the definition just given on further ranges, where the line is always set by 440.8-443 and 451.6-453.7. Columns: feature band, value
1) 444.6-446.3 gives -0.01 nm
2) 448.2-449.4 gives -0.01 nm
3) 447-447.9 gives 0.04 nm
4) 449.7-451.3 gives 0.03 nm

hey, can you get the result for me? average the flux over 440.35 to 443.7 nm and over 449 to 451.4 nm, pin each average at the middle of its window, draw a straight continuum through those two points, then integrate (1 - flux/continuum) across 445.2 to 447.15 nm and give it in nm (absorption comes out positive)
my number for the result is 0.01 nm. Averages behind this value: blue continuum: 12.5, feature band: 12.2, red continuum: 12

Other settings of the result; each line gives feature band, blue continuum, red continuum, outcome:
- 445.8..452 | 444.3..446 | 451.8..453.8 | 0.00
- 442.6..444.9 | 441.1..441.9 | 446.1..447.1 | 0.00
